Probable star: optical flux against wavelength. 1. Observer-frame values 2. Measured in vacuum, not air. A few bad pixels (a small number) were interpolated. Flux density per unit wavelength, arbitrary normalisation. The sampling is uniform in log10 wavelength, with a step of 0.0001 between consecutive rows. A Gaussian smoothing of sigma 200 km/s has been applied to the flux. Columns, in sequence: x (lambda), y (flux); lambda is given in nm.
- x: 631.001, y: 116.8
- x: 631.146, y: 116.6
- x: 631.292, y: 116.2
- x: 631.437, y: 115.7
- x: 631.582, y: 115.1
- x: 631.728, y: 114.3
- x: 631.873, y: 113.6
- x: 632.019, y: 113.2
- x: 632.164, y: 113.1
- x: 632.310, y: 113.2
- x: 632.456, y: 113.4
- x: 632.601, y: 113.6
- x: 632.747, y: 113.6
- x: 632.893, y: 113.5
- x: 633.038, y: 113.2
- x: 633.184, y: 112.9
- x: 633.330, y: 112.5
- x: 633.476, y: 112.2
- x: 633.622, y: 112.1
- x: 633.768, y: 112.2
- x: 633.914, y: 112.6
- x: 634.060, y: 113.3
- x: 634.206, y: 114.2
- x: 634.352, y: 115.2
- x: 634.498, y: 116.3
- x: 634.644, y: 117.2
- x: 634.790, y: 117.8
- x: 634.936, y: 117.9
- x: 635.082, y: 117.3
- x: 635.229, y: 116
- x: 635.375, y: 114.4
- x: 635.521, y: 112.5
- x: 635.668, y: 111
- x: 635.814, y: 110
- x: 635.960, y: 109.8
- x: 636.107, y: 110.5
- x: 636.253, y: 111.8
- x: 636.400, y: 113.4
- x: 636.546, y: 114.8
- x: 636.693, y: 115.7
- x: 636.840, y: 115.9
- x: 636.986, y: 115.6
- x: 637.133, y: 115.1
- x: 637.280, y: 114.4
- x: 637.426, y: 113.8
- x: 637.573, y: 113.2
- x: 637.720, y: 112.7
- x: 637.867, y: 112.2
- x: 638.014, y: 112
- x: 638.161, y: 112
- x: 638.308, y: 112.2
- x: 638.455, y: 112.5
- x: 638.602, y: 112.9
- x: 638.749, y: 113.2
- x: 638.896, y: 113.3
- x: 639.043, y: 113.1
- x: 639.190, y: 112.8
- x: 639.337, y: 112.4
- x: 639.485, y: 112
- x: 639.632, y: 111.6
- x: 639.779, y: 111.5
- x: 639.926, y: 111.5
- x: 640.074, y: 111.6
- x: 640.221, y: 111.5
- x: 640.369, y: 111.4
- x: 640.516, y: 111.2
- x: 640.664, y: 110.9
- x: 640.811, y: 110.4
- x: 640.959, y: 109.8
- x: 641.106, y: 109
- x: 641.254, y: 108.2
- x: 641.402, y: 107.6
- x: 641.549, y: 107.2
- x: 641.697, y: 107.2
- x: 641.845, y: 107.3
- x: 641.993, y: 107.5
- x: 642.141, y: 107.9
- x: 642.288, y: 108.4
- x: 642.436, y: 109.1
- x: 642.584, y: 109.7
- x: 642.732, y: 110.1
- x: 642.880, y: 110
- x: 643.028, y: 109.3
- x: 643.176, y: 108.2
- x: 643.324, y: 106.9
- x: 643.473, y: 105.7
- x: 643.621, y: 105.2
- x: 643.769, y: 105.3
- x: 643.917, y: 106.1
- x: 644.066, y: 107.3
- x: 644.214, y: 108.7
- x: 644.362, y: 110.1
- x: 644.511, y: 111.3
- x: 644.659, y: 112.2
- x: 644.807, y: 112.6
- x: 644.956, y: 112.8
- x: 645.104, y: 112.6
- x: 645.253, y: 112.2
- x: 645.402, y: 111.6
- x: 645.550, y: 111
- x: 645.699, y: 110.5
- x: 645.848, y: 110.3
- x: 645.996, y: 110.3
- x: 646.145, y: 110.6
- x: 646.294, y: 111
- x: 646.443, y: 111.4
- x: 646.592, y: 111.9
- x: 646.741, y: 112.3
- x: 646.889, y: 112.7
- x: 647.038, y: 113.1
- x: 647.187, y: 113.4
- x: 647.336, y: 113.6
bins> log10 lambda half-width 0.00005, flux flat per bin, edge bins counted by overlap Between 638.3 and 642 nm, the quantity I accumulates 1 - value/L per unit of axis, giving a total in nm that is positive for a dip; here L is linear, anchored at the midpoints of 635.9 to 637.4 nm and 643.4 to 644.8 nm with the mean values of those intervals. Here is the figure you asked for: 0.01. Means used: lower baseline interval 114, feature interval 111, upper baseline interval 108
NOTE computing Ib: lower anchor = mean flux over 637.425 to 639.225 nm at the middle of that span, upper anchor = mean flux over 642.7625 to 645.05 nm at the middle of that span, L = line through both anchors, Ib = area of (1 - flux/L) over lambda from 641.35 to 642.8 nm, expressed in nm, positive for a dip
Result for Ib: 0.025 nm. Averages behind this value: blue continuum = 113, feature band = 108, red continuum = 109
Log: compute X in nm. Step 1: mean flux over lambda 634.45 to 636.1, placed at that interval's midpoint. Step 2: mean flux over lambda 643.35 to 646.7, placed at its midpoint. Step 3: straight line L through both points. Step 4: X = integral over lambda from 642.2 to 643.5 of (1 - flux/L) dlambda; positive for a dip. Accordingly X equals 0.03 nm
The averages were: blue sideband 114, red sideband 110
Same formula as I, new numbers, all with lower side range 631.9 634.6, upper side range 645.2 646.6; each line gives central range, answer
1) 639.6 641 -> 0.01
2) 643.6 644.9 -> 0.03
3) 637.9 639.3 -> 0.00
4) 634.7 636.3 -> -0.01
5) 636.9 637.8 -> -0.01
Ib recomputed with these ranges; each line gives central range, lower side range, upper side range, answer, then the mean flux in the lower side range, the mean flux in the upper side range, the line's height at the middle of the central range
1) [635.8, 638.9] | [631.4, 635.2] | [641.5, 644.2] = -0.05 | 114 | 108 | 111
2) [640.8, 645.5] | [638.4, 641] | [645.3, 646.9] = 0.11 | 112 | 111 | 112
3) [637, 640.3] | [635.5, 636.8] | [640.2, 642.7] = -0.06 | 112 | 109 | 111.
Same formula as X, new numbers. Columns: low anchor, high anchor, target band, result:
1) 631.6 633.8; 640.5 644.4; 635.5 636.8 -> -0.01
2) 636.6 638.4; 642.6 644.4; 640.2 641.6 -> 0.01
